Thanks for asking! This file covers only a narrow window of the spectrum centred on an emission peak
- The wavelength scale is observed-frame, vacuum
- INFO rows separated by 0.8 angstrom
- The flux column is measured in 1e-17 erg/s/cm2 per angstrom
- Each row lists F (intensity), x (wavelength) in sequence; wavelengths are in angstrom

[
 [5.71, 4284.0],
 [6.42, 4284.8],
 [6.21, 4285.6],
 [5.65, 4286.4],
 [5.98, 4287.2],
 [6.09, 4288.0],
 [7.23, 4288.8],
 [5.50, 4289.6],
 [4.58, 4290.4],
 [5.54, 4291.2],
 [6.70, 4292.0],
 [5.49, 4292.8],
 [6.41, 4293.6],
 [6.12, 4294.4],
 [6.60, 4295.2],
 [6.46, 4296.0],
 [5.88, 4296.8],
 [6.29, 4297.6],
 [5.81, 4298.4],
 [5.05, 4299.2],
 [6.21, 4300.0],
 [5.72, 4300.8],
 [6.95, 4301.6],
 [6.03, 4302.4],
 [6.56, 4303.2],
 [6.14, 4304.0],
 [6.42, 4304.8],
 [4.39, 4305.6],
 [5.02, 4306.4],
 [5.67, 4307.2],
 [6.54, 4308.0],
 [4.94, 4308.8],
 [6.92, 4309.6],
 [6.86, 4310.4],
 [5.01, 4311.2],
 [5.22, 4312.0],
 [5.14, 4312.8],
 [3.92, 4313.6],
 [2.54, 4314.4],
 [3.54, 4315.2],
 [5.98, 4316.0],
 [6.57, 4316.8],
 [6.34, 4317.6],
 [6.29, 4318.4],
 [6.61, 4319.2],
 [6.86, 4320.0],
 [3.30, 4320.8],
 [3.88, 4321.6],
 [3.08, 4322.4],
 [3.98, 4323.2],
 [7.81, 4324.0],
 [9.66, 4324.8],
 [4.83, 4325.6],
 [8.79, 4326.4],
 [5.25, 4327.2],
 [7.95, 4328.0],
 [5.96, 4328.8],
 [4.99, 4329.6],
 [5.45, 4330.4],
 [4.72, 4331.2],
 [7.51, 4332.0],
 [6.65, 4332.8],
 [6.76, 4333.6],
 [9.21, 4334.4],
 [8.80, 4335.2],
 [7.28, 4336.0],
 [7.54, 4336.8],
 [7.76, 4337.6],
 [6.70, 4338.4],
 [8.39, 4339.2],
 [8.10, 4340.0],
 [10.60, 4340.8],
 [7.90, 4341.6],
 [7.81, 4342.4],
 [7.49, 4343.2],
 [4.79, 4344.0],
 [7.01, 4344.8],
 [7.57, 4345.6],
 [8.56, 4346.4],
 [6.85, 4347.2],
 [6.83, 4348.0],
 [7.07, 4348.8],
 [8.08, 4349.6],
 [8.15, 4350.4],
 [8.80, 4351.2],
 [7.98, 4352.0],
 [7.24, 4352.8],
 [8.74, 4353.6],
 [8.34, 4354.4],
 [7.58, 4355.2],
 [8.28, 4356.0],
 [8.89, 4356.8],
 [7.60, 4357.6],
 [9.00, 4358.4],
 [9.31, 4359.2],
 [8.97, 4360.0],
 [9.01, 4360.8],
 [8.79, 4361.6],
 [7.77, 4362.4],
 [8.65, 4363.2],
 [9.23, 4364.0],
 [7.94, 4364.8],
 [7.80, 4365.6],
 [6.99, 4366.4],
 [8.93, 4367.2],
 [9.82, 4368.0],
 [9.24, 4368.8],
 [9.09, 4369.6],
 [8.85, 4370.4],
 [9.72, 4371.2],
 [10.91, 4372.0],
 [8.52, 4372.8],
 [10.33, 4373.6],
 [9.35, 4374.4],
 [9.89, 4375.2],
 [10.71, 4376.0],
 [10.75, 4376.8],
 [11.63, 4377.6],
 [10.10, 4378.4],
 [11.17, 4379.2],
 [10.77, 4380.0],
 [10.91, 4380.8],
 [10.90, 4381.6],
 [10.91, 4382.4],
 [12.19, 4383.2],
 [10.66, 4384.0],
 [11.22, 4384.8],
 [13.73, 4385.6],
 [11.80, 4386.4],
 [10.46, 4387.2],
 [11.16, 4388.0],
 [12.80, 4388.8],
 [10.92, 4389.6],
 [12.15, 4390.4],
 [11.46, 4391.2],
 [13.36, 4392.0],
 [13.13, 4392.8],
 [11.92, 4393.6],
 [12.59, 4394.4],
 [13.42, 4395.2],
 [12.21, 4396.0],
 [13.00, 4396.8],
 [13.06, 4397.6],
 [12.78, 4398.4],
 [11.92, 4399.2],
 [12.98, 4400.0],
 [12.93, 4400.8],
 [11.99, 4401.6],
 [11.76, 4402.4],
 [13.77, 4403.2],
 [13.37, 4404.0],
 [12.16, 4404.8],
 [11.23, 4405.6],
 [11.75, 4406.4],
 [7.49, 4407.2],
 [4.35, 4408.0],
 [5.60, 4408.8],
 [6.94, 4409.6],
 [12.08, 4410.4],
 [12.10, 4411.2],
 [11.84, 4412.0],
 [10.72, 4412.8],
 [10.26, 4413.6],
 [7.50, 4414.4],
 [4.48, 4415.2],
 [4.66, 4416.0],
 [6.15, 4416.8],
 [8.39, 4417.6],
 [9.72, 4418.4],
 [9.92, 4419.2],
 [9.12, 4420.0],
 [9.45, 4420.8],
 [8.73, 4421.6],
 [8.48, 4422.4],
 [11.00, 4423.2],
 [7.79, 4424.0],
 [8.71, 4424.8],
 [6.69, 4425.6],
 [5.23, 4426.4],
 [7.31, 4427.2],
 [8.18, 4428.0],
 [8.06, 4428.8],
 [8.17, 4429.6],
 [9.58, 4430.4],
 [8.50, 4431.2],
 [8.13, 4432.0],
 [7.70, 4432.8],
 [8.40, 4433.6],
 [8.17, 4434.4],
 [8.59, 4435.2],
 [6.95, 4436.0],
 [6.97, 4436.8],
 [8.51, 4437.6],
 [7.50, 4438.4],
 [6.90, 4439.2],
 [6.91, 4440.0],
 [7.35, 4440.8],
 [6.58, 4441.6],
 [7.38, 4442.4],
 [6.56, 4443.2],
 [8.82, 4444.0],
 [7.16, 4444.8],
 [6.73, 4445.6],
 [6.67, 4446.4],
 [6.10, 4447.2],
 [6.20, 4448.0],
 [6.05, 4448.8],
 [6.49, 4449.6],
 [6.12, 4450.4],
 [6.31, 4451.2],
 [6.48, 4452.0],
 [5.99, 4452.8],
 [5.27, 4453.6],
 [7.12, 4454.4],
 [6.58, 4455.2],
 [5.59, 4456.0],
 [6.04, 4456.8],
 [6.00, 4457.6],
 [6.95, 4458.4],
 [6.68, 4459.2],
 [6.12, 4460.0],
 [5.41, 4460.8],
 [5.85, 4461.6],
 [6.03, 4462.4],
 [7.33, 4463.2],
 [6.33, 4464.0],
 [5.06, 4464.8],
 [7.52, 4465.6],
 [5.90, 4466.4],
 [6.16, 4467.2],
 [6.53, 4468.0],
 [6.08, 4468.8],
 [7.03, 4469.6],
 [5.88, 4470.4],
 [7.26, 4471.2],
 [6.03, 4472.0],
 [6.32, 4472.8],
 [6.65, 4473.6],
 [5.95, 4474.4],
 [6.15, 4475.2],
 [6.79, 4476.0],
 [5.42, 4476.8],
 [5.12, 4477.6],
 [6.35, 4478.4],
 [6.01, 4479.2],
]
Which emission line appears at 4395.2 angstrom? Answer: C IV 1549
